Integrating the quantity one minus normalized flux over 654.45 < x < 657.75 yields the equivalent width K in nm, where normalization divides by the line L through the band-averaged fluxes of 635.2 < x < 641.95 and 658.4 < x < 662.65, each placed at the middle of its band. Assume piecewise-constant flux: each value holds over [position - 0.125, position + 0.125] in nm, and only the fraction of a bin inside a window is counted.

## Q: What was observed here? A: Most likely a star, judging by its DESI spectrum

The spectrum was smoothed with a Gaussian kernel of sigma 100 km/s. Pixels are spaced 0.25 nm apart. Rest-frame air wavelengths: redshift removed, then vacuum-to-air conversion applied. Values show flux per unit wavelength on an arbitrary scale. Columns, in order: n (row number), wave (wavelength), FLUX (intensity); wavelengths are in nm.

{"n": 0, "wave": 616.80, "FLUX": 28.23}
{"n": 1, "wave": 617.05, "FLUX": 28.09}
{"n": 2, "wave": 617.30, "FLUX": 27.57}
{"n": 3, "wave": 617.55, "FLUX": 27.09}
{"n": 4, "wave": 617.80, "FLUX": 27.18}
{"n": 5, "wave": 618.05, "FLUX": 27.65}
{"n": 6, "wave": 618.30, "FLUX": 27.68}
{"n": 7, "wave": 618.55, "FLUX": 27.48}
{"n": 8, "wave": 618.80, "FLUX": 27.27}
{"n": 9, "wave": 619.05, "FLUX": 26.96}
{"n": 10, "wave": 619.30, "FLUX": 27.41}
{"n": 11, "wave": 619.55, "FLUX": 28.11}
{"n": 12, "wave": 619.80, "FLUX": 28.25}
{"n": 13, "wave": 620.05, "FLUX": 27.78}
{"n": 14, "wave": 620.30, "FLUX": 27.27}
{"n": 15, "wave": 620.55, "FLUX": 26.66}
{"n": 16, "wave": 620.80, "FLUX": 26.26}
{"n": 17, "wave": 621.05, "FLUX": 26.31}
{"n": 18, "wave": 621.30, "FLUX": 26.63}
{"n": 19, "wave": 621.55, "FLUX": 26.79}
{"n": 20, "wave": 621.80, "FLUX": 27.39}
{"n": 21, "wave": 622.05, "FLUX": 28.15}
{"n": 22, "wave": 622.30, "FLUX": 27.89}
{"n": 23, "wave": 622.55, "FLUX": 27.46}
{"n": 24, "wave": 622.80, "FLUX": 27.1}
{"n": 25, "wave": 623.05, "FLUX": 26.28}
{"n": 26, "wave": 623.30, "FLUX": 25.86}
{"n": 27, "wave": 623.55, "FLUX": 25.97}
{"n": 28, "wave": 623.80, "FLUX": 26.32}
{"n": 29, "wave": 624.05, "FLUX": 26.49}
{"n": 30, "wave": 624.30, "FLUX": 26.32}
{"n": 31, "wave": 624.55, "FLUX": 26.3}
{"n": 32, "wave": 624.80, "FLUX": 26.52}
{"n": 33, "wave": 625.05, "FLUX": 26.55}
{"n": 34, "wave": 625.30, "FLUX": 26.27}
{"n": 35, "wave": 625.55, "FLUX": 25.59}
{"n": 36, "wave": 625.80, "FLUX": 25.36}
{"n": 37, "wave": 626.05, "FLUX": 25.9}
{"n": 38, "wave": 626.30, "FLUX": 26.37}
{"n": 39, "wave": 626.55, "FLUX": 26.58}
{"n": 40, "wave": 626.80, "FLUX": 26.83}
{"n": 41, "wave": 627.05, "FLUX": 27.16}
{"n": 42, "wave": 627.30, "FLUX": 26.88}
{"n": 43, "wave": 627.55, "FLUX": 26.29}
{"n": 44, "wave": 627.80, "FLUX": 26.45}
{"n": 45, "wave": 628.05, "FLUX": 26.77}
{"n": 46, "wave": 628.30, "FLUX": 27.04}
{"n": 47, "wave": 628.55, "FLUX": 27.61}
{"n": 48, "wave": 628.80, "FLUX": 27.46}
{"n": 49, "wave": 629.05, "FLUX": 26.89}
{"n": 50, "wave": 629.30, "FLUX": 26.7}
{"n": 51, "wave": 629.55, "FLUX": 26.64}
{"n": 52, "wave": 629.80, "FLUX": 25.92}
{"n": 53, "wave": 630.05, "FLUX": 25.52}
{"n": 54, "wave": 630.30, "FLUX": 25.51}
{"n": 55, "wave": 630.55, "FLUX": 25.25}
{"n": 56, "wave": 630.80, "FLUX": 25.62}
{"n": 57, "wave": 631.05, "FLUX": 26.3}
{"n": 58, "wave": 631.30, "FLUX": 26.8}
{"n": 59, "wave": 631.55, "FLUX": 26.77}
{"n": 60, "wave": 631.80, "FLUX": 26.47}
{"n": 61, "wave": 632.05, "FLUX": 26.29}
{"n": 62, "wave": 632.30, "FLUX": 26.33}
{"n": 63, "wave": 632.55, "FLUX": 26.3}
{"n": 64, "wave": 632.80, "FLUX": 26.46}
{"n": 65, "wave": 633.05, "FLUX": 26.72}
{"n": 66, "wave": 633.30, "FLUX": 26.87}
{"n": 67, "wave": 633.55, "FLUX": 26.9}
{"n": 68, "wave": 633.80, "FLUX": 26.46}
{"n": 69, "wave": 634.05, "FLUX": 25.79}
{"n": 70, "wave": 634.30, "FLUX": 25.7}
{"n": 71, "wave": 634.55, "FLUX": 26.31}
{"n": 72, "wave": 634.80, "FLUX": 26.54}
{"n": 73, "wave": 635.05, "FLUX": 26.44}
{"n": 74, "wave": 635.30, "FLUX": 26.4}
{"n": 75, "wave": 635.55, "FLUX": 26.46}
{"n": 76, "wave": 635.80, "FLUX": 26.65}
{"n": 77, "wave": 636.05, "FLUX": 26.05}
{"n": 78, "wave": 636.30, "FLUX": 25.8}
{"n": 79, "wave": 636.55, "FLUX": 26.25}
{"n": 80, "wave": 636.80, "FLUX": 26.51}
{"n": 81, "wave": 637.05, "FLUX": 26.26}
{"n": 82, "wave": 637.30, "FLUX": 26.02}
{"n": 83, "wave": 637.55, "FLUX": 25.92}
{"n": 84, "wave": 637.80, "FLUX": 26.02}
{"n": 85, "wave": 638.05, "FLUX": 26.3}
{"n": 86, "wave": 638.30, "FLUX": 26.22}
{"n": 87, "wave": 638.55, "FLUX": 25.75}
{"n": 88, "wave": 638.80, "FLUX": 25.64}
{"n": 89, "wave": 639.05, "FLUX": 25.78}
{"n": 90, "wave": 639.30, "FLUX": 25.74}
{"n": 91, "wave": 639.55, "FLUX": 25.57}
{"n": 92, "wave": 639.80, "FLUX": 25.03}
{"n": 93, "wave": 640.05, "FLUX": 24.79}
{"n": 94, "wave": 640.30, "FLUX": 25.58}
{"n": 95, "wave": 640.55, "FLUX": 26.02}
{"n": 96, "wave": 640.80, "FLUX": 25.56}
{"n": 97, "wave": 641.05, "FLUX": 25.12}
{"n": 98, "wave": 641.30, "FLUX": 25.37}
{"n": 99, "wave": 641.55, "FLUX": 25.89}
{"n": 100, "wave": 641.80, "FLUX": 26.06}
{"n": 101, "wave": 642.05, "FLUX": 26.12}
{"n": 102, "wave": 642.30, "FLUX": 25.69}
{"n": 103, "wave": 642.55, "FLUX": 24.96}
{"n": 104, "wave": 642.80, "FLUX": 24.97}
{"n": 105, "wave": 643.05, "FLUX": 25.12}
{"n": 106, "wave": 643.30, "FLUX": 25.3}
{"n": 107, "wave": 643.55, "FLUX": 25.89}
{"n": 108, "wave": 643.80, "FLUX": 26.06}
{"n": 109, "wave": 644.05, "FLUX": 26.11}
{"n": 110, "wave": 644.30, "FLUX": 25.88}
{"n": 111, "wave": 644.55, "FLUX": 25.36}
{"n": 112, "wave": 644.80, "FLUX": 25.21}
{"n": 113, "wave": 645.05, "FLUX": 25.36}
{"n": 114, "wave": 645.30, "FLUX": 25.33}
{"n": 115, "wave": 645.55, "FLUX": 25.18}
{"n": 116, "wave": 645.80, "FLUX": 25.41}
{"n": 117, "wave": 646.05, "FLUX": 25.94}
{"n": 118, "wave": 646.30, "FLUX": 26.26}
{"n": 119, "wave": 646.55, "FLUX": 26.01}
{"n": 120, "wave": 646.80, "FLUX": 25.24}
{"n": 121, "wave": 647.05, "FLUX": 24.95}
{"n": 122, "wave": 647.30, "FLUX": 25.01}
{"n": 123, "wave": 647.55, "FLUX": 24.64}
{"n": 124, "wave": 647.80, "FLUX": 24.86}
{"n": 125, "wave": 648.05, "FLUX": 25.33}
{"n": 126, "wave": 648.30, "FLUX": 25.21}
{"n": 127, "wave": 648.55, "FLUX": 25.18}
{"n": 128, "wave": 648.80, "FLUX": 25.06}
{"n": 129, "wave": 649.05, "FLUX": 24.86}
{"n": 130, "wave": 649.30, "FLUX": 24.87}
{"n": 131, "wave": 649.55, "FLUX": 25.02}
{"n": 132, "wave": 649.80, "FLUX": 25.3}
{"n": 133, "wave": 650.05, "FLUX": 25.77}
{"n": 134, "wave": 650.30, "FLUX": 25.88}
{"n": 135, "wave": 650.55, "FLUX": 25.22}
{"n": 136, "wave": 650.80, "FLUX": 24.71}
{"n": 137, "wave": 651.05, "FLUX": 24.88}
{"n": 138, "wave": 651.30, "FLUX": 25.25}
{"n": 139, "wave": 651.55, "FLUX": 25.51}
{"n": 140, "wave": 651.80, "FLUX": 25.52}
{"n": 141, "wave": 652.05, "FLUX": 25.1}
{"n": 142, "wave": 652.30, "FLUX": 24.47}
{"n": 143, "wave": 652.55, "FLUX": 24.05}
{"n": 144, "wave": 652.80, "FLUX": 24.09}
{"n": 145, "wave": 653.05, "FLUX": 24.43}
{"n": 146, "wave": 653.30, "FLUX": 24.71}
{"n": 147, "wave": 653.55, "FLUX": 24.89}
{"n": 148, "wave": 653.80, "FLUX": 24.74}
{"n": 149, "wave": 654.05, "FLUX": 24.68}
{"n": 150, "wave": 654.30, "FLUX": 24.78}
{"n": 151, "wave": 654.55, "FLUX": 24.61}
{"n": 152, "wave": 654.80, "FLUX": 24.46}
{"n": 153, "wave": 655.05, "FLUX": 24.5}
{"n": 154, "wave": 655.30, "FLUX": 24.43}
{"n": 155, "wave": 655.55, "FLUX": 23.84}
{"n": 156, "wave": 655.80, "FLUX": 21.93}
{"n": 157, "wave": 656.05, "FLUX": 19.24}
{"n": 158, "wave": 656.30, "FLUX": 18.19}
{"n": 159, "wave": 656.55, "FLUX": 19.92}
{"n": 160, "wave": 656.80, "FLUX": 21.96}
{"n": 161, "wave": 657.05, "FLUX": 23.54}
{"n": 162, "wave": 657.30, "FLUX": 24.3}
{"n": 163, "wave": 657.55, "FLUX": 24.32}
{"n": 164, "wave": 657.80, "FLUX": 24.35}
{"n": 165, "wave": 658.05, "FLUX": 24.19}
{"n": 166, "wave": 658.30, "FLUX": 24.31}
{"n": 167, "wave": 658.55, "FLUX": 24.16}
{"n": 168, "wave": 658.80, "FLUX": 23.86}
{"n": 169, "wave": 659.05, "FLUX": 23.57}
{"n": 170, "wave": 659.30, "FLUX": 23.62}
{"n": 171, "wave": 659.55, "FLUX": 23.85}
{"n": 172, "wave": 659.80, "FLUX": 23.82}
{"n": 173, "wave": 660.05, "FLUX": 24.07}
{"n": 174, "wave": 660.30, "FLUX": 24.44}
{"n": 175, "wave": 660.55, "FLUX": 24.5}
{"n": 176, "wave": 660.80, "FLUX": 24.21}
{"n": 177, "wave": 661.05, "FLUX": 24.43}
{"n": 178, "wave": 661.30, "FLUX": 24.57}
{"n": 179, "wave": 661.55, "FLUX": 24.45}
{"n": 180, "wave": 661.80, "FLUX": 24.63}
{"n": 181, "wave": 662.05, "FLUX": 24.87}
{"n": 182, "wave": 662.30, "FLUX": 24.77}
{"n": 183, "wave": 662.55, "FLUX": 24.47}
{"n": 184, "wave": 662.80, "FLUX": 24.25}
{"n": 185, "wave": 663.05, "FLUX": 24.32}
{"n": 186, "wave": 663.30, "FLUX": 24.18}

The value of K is 0.25 nm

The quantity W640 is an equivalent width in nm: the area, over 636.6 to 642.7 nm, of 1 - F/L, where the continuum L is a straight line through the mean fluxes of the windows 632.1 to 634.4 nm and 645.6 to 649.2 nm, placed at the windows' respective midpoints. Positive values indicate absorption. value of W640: 0.03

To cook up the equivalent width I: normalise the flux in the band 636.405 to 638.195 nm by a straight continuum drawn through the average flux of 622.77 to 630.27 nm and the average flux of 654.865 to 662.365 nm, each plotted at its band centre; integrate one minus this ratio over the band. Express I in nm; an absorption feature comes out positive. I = -0.05 nm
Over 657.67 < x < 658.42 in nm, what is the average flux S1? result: 24.3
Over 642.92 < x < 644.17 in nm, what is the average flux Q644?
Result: 25.7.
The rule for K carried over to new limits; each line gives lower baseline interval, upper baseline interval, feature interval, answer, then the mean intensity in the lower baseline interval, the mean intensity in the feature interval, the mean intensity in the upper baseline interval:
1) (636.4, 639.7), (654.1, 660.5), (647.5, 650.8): -0.090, 26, 25.2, 23.4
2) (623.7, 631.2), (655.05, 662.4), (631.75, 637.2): -0.130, 26.4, 26.4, 23.5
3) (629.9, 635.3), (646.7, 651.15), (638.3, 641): 0.021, 26.3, 25.6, 25.1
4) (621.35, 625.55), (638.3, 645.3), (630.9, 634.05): -0.046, 26.7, 26.5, 25.6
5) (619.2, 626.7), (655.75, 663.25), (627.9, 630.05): -0.047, 26.7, 26.8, 23.6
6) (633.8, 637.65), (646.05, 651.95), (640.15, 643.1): 0.028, 26.2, 25.5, 25.3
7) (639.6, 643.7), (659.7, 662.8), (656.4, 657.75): 0.101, 25.5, 22.8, 24.4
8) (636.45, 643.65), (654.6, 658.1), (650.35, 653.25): -0.153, 25.7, 24.9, 22.8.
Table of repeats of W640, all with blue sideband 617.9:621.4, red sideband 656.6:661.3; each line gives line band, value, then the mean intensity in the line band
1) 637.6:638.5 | -0.01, 26.1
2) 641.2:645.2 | -0.05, 25.6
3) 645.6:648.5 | -0.05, 25.3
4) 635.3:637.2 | -0.03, 26.3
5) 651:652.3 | -0.03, 25.2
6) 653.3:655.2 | -0.03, 24.7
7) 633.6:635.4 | -0.02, 26.3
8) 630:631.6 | 0.02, 26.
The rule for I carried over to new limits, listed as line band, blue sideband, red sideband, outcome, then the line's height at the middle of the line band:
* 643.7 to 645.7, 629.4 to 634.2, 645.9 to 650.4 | 0.00 nm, 25.5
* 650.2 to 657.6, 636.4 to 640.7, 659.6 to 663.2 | 0.28 nm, 24.9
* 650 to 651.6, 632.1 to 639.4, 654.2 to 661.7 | -0.06 nm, 24.4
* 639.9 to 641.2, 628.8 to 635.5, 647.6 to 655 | 0.02 nm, 25.7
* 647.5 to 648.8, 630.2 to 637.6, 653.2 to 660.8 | -0.02 nm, 24.6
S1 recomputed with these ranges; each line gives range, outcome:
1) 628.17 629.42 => 27.1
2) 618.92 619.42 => 27.2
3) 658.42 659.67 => 23.8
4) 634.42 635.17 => 26.4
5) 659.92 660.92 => 24.3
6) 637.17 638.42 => 26.1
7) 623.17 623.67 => 25.9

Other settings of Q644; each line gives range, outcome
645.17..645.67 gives 25.3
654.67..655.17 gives 24.5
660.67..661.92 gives 24.5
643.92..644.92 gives 25.6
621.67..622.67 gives 27.7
